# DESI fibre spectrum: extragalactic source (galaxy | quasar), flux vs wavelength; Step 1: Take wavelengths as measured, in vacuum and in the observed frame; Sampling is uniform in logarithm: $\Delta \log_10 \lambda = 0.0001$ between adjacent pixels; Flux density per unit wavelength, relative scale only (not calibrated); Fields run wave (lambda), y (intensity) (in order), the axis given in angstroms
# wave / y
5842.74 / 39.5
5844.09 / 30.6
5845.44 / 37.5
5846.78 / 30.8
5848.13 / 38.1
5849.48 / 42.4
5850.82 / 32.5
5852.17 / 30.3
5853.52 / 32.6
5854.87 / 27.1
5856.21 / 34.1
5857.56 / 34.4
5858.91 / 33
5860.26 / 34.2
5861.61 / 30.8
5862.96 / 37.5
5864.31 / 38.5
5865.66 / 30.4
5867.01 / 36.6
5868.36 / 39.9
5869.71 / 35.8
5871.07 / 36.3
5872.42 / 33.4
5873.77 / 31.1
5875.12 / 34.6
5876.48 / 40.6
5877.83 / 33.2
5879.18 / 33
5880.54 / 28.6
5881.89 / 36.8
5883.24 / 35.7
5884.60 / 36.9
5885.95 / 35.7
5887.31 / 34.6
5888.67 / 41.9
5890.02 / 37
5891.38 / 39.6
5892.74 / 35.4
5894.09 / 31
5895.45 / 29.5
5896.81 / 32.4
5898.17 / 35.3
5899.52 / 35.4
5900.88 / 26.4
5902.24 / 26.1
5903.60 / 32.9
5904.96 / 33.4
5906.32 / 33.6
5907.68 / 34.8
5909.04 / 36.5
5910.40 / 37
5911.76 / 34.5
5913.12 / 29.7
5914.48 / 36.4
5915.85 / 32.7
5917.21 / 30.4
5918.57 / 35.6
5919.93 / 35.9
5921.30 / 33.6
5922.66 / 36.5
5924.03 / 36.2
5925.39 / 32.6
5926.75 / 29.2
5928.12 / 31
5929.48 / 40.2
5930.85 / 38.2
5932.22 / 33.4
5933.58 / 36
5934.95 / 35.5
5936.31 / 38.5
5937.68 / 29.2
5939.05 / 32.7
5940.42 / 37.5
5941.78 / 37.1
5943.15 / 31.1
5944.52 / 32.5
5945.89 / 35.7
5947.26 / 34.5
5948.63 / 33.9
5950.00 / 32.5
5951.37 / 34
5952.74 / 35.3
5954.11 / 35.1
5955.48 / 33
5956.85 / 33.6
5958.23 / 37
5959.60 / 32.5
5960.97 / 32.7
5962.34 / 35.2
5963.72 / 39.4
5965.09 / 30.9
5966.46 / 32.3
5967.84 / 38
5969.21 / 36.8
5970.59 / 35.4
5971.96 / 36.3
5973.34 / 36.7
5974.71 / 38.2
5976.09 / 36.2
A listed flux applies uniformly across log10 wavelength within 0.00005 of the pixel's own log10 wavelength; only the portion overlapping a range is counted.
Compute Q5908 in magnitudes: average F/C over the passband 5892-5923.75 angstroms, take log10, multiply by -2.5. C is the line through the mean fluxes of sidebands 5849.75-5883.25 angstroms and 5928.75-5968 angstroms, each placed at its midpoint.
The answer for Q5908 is 0.04 mag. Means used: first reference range 34.1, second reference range 34.7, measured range 33.3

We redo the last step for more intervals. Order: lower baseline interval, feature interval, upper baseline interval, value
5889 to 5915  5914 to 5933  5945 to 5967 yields -0.017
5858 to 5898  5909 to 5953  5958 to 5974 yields 0.023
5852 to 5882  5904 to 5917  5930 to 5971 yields 0.008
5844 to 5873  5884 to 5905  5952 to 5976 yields 0.024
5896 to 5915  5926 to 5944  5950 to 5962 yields -0.028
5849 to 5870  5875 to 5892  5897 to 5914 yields -0.076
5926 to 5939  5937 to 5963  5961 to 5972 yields 0.030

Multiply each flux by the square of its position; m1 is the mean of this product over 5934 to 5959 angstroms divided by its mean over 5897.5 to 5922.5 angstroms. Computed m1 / 1.0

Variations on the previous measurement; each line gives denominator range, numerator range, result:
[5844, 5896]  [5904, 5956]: 1.01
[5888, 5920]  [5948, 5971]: 1.04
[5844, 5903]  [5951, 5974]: 1.05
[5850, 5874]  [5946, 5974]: 1.06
